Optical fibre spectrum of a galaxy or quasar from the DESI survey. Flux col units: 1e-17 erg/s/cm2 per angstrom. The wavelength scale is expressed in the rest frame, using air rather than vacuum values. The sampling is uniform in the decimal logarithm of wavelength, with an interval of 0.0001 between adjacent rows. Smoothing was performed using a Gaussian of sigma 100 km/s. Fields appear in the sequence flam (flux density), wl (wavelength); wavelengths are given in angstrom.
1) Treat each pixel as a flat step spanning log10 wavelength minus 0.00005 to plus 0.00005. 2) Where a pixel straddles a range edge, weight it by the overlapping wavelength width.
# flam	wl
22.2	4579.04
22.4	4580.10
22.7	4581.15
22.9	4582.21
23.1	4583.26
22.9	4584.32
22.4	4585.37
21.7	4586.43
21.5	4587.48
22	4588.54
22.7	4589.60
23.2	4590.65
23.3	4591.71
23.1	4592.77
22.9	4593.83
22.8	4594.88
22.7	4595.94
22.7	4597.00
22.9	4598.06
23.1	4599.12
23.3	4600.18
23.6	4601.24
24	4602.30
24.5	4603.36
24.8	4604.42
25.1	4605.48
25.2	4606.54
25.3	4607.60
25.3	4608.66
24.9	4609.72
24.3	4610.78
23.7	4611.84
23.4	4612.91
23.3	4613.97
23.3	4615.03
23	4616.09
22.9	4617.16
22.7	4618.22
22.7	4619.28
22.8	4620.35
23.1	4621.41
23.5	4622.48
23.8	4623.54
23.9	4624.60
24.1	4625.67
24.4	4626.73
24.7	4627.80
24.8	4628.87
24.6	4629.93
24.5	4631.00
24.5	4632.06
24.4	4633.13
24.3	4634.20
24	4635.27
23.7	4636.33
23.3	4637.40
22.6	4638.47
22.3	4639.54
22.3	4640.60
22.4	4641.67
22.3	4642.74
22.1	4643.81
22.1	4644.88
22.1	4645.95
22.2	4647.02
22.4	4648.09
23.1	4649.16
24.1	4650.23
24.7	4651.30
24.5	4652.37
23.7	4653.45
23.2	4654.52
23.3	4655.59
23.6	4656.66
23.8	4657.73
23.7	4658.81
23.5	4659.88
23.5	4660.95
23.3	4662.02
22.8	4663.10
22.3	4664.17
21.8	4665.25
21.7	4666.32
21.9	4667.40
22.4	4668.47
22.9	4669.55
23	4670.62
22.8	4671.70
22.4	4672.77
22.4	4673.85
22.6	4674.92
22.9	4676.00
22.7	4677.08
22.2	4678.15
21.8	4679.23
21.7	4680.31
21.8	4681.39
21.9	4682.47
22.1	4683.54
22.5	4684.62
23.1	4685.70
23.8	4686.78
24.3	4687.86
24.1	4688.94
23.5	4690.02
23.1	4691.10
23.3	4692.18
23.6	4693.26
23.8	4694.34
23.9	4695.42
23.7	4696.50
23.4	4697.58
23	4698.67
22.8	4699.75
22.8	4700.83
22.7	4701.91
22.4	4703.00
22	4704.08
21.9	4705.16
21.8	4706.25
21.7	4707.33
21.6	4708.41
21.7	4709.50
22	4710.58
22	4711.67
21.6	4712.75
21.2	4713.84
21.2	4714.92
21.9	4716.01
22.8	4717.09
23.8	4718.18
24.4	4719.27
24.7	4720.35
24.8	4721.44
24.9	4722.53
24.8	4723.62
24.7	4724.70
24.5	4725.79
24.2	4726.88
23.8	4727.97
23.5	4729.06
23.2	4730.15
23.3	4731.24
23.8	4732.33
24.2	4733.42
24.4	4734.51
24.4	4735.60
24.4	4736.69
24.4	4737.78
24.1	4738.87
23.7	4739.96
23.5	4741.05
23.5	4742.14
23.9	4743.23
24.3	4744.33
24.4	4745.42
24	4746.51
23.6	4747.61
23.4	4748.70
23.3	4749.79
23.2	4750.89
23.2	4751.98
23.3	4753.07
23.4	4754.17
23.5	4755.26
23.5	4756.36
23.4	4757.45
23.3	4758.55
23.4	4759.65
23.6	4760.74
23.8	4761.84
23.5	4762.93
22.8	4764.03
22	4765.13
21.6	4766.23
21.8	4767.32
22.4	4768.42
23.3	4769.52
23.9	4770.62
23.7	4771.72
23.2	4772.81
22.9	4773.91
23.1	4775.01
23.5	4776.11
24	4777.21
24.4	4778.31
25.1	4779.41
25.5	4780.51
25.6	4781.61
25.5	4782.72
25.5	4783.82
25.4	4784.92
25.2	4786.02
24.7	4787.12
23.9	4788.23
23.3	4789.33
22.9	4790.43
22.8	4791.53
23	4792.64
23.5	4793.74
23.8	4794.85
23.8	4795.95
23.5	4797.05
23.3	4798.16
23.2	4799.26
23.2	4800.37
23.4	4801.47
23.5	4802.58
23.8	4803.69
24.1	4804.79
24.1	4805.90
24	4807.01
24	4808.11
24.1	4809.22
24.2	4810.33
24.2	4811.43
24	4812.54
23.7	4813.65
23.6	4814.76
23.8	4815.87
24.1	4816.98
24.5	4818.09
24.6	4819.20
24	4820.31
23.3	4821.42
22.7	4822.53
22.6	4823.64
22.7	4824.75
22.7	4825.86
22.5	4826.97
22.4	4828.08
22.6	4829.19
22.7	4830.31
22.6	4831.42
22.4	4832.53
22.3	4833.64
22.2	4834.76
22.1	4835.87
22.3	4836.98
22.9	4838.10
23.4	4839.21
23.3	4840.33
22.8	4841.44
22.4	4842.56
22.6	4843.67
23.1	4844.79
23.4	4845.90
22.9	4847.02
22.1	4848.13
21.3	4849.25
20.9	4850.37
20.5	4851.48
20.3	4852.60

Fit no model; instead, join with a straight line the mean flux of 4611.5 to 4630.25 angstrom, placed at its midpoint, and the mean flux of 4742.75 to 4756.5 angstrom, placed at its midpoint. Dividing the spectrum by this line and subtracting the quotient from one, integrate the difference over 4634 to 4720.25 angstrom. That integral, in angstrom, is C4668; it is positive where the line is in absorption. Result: 2.9 angstrom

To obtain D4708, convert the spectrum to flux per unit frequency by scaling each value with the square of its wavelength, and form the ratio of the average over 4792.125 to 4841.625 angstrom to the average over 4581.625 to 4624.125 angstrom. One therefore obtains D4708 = 1.09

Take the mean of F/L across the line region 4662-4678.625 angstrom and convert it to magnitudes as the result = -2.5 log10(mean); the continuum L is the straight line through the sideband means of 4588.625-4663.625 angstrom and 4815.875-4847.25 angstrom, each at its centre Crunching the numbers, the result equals 0.04 mag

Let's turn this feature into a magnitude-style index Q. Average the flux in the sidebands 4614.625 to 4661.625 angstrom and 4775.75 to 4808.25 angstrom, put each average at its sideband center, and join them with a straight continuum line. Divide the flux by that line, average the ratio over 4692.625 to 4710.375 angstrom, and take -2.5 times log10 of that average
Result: 0.05 mag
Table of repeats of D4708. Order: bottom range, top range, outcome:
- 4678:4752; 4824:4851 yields 1.02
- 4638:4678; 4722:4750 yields 1.09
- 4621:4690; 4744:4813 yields 1.08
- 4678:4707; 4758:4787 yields 1.08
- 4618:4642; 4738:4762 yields 1.05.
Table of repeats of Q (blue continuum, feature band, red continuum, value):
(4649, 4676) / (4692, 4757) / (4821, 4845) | -0.02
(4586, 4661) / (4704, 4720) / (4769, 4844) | 0.06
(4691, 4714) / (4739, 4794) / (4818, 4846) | -0.05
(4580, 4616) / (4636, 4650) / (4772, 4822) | 0.05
